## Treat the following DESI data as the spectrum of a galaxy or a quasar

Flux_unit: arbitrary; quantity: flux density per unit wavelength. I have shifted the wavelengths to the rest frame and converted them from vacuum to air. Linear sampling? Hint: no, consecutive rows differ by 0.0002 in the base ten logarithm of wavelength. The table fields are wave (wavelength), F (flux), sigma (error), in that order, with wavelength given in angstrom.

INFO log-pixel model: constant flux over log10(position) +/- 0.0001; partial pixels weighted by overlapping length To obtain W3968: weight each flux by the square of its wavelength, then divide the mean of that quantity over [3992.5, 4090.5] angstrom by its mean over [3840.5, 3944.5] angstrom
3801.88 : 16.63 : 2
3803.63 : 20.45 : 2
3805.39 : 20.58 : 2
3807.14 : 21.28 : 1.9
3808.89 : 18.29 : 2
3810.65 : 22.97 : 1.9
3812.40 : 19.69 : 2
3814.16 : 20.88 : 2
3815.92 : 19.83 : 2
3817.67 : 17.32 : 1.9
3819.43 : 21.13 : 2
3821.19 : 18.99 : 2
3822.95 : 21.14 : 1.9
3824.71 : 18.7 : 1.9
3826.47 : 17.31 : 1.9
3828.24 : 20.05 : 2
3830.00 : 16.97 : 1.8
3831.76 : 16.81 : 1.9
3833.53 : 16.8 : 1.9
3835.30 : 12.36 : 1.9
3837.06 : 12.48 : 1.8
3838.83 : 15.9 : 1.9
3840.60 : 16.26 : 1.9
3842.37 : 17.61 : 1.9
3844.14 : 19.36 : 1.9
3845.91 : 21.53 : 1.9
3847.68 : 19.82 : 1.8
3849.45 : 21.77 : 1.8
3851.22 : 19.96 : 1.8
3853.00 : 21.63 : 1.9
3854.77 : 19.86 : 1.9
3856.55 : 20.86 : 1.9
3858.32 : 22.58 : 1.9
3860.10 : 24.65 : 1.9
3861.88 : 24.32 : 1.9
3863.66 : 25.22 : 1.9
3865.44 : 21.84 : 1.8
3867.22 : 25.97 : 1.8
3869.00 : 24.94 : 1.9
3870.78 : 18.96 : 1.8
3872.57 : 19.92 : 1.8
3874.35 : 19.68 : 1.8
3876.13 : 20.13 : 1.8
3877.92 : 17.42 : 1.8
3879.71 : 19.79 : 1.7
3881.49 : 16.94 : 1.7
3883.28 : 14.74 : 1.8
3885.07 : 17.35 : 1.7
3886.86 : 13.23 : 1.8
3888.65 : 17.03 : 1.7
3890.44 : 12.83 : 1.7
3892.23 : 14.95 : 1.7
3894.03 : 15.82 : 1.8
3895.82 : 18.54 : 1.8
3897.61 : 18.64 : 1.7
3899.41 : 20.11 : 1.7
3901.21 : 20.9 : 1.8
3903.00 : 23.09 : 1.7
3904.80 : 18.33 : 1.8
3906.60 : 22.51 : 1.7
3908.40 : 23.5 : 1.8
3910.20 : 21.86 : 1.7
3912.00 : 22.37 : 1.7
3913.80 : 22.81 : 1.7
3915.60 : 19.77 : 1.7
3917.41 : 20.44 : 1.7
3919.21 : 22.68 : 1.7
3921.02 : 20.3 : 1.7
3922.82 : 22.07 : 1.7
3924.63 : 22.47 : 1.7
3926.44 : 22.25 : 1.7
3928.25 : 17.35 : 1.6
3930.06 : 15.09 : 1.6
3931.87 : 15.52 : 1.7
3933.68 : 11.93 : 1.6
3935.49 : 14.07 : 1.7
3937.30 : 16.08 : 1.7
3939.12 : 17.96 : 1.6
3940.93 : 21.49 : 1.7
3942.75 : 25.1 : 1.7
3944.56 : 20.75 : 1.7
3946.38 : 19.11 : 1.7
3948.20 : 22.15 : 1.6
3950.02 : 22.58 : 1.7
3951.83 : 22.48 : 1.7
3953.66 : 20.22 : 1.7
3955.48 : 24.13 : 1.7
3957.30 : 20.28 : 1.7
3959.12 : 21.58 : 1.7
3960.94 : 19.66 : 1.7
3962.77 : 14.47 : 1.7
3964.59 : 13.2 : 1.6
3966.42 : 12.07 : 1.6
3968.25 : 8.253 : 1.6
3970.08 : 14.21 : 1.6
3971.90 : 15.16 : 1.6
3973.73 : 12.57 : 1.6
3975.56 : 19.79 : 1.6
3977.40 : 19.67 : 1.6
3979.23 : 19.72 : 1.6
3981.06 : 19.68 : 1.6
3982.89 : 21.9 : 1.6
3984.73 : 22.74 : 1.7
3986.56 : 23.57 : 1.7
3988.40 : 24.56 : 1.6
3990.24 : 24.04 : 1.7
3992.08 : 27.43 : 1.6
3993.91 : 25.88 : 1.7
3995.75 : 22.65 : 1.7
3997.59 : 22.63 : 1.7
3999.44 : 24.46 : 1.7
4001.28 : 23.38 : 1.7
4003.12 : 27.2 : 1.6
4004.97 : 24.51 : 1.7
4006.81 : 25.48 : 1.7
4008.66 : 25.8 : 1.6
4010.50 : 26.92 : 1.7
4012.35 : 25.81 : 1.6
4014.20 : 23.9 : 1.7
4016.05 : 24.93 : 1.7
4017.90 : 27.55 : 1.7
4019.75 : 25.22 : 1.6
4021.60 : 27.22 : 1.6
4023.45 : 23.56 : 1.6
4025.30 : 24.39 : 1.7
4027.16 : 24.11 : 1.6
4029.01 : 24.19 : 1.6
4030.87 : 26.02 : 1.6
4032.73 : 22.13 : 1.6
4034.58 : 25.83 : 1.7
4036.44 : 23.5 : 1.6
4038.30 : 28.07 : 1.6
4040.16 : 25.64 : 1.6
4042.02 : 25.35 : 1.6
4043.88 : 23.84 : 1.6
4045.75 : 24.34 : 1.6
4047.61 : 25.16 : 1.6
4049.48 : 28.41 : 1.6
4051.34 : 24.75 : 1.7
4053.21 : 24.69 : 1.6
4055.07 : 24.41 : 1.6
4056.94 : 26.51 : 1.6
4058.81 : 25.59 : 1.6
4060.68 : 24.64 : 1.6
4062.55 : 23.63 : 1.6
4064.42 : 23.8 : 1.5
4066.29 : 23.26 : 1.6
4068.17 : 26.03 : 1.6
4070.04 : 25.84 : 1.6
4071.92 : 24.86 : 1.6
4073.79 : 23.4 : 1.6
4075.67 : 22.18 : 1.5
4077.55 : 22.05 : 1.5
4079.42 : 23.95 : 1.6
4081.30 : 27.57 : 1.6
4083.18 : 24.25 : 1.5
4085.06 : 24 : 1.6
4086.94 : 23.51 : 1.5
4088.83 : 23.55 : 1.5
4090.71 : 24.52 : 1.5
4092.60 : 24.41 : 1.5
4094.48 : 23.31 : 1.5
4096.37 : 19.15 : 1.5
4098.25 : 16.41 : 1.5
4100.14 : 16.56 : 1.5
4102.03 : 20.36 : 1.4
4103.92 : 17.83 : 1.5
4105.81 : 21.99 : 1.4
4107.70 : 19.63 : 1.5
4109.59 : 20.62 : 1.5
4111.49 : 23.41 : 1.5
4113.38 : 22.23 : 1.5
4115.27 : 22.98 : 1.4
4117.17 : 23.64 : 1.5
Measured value 1.36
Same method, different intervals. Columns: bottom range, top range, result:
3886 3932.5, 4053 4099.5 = 1.33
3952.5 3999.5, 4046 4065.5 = 1.32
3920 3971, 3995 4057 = 1.41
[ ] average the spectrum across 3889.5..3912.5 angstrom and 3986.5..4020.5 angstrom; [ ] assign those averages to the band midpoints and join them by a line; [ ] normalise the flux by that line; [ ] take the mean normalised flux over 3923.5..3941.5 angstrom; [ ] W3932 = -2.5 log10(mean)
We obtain 0.212 mag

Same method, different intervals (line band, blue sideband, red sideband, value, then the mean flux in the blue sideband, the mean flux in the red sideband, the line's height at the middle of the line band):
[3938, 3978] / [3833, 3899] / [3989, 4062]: 0.21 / 19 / 25.1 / 22.5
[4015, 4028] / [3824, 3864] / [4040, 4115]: -0.13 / 19.2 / 23.4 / 22.4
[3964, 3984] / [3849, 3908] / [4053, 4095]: 0.34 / 19.8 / 24.4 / 22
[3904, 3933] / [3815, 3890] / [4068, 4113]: -0.02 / 19.2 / 22.4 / 20.1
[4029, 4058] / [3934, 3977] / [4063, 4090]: -0.12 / 18.1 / 24.2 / 22.5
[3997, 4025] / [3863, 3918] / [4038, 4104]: -0.13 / 19.6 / 23.8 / 22.4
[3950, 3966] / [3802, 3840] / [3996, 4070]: 0.17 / 18.5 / 25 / 22.7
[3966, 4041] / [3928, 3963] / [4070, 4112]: -0.12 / 19.2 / 22.2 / 20.4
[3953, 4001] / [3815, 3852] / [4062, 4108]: 0.05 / 18.2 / 22.7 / 20.7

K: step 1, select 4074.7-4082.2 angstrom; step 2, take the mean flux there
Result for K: 23.9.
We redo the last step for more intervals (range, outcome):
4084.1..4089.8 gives 23.7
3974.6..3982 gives 19.7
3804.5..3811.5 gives 20.8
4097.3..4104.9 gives 17.8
